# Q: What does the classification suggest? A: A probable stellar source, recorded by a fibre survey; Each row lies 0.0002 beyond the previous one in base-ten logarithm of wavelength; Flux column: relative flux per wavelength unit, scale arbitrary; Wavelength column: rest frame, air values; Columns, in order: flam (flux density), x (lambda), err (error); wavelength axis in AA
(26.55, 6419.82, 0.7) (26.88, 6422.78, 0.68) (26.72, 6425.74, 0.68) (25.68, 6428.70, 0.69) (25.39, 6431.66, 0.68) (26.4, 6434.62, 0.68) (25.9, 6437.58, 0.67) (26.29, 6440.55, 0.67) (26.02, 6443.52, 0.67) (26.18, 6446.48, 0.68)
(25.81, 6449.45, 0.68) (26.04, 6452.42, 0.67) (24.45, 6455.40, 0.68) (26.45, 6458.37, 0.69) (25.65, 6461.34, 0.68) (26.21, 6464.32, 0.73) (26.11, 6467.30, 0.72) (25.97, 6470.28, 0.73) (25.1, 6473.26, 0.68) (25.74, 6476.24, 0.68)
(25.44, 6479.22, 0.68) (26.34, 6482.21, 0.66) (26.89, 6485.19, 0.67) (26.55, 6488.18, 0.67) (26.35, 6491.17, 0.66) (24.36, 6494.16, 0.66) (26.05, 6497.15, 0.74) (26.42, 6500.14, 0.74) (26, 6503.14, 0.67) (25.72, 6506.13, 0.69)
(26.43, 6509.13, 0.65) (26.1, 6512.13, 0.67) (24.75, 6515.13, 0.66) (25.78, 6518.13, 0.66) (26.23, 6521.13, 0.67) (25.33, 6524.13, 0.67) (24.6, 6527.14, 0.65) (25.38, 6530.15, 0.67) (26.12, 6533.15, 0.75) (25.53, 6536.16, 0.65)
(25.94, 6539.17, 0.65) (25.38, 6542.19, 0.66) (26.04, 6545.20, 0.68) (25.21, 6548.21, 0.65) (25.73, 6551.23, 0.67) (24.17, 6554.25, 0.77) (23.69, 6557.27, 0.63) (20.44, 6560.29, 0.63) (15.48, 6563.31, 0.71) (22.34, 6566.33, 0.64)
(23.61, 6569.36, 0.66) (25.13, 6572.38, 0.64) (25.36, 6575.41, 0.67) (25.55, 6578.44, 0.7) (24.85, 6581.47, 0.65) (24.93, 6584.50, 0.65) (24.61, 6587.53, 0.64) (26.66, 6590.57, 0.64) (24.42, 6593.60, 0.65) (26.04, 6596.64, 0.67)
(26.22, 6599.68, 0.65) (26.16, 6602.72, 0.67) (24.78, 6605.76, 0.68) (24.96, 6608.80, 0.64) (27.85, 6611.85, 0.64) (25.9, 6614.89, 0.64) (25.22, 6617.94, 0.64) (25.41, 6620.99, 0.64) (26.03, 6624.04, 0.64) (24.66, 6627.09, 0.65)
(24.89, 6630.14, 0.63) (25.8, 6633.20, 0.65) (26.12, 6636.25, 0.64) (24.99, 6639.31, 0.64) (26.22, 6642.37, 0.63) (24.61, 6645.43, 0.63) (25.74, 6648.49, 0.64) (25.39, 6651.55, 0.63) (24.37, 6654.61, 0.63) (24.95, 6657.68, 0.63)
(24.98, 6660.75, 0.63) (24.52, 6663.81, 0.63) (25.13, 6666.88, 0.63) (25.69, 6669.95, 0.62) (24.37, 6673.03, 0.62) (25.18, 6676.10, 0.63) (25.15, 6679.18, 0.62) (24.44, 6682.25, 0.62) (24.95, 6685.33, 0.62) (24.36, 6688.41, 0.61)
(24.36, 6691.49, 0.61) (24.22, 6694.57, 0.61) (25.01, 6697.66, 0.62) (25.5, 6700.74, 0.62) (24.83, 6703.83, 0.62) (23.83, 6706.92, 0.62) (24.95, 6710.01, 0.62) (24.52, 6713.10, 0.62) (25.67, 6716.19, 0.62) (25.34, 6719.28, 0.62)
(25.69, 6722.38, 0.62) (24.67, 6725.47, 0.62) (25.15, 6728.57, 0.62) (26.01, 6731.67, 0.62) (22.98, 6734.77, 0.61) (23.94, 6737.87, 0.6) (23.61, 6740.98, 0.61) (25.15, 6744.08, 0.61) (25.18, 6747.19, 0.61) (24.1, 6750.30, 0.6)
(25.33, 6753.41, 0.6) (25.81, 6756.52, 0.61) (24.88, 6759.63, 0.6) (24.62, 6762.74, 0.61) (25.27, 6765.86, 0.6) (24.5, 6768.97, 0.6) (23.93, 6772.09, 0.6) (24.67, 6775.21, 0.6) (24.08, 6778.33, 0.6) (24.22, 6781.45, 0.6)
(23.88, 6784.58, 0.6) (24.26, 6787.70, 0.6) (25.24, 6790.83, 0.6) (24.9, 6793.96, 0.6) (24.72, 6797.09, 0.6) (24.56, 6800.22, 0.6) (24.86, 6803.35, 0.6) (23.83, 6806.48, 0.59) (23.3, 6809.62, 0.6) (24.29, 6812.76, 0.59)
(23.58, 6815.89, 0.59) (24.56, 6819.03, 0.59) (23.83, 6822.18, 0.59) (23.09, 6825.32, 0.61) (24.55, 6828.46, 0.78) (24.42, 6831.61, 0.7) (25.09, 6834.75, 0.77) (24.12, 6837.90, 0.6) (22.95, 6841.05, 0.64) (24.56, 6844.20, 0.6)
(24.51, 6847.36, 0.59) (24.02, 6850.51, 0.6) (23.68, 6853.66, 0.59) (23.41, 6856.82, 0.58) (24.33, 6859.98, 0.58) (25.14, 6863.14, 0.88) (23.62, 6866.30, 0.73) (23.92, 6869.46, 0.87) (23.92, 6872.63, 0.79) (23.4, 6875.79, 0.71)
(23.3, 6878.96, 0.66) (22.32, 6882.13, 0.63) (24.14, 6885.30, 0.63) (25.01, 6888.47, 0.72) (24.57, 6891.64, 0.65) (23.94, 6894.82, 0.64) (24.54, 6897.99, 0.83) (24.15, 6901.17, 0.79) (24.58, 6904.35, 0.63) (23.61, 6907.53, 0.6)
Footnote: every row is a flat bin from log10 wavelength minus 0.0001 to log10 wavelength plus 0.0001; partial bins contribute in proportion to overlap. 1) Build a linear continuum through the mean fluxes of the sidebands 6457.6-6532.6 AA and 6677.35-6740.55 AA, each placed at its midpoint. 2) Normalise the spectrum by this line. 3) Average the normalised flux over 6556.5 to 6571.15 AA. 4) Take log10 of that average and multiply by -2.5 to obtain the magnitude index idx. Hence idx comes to 0.207 mag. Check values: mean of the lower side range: 25.8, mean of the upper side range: 24.8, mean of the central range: 21.1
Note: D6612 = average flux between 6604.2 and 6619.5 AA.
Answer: 25.7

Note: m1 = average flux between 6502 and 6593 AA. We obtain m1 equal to 24.8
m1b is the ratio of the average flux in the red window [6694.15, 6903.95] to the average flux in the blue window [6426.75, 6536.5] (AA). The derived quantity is 0.94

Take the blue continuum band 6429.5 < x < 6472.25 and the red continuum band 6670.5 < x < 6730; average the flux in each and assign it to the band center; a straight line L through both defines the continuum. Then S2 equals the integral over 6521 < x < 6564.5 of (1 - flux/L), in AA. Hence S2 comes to 2.00 AA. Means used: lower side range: 25.9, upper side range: 24.9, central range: 24.4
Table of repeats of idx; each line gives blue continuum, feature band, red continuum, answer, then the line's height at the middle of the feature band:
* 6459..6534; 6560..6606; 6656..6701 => 0.05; 25.4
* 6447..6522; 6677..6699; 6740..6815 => 0.01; 25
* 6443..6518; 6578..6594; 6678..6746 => 0.01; 25.4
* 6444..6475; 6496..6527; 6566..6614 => -0.01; 25.6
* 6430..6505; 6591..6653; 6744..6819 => -0.01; 25.2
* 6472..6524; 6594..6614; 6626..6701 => -0.02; 25.3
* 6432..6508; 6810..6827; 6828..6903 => 0.02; 24.3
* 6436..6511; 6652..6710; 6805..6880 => 0.00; 24.8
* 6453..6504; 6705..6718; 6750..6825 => 0.00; 24.8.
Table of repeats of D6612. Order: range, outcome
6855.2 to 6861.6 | 23.9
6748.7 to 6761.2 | 25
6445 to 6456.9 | 25.6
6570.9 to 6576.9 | 25.2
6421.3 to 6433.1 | 26.2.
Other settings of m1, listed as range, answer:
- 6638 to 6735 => 25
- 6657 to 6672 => 25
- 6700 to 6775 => 24.8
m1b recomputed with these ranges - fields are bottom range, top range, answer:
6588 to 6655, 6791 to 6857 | 0.95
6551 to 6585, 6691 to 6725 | 1.07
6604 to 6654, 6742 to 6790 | 0.97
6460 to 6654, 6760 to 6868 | 0.96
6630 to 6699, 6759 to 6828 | 0.97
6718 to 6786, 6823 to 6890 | 0.97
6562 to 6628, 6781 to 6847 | 0.97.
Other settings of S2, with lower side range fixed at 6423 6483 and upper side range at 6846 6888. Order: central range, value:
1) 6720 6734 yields -0.4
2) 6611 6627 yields -0.5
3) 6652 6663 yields 0.0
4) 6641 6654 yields -0.2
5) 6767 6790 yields 0.0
